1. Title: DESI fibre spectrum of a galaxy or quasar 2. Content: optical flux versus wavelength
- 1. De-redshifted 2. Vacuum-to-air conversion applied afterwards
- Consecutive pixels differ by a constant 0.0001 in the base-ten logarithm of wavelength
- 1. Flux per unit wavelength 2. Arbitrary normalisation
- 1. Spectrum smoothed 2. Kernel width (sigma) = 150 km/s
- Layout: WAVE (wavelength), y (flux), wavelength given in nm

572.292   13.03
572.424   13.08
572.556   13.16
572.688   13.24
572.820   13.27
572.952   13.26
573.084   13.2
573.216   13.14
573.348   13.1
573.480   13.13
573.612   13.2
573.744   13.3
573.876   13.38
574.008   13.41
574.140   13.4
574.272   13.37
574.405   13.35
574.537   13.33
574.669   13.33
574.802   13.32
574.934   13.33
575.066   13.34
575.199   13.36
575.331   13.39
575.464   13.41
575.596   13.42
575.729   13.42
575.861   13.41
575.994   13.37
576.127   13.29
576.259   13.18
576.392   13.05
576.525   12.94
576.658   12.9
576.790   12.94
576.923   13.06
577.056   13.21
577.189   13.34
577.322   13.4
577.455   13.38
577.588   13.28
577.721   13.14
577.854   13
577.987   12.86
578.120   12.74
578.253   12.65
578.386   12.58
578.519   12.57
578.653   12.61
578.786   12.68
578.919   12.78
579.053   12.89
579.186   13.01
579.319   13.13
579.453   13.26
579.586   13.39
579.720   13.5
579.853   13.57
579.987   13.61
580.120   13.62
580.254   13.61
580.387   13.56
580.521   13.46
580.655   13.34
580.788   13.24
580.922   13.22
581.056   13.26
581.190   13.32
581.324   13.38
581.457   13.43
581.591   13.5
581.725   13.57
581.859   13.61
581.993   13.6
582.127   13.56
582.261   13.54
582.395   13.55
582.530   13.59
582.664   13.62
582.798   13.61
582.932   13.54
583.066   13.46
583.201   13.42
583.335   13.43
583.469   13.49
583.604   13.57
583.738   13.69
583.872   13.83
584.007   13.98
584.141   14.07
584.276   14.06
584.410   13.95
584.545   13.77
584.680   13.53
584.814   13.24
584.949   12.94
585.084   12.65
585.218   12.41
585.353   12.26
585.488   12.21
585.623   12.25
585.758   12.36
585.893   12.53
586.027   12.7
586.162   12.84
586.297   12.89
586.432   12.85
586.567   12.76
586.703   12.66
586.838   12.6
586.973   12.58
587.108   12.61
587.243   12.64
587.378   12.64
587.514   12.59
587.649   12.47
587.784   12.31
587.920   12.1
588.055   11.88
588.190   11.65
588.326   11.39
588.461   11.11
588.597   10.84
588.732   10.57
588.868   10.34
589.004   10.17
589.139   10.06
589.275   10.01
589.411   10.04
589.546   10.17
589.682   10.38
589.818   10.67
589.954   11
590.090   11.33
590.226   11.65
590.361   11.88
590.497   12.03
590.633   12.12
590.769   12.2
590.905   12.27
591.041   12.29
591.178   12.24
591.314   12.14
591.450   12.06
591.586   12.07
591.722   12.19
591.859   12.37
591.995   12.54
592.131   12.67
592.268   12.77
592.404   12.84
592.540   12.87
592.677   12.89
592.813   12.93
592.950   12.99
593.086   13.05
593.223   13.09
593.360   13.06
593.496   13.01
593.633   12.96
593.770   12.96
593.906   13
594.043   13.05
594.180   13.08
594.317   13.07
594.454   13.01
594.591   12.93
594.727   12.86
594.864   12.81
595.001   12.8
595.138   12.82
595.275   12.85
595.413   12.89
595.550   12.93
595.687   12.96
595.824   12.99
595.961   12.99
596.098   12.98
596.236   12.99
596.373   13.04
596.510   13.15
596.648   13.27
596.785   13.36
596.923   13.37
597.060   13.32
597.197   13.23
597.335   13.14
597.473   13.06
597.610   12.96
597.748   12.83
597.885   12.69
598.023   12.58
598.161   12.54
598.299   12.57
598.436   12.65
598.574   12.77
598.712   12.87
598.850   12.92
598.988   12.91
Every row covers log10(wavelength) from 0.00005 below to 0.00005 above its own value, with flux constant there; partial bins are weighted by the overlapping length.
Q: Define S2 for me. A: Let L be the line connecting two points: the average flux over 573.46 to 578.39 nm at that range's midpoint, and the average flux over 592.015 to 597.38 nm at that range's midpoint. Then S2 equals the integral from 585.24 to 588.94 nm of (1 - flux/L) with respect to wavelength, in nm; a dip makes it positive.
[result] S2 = 0.26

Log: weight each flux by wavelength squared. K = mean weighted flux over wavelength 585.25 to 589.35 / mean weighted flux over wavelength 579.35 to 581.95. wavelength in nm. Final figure 0.9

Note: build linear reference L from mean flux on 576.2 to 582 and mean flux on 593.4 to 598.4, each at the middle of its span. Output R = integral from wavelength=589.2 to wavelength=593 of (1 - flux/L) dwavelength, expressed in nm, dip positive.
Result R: 0.33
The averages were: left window 13.2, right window 13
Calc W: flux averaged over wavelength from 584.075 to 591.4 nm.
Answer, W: 12.1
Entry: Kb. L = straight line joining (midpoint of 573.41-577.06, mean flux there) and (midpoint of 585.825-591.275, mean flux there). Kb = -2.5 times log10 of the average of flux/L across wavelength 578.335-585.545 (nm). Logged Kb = -0.07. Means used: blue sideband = 13.3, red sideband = 11.8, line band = 13.3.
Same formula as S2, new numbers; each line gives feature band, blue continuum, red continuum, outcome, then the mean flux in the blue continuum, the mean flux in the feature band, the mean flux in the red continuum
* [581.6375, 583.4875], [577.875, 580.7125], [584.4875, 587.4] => -0.09 nm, 13.1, 13.5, 12.7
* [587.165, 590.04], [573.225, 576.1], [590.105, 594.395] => 0.35 nm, 13.3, 11.2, 12.6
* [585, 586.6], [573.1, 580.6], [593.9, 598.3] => 0.07 nm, 13.2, 12.6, 13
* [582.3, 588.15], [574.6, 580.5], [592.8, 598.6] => 0.03 nm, 13.2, 13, 13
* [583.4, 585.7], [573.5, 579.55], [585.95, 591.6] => -0.20 nm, 13.2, 13.3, 11.8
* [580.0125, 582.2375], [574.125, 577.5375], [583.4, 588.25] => -0.07 nm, 13.3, 13.5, 12.9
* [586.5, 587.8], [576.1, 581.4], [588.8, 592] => -0.08 nm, 13.2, 12.6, 11.4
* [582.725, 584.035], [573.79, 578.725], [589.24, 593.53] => -0.10 nm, 13.2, 13.6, 12.1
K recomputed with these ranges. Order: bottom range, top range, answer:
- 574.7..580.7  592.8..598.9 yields 1.05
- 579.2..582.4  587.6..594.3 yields 0.92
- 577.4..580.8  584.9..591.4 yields 0.93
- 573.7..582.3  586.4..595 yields 0.96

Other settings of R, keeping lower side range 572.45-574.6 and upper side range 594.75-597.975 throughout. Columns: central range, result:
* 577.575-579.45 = 0.05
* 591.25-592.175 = 0.06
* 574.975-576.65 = -0.01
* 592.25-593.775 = 0.01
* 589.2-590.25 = 0.20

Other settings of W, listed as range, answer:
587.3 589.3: 11.4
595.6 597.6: 13.1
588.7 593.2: 11.8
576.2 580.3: 13.1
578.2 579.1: 12.7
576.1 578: 13.1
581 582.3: 13.5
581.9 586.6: 13.3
